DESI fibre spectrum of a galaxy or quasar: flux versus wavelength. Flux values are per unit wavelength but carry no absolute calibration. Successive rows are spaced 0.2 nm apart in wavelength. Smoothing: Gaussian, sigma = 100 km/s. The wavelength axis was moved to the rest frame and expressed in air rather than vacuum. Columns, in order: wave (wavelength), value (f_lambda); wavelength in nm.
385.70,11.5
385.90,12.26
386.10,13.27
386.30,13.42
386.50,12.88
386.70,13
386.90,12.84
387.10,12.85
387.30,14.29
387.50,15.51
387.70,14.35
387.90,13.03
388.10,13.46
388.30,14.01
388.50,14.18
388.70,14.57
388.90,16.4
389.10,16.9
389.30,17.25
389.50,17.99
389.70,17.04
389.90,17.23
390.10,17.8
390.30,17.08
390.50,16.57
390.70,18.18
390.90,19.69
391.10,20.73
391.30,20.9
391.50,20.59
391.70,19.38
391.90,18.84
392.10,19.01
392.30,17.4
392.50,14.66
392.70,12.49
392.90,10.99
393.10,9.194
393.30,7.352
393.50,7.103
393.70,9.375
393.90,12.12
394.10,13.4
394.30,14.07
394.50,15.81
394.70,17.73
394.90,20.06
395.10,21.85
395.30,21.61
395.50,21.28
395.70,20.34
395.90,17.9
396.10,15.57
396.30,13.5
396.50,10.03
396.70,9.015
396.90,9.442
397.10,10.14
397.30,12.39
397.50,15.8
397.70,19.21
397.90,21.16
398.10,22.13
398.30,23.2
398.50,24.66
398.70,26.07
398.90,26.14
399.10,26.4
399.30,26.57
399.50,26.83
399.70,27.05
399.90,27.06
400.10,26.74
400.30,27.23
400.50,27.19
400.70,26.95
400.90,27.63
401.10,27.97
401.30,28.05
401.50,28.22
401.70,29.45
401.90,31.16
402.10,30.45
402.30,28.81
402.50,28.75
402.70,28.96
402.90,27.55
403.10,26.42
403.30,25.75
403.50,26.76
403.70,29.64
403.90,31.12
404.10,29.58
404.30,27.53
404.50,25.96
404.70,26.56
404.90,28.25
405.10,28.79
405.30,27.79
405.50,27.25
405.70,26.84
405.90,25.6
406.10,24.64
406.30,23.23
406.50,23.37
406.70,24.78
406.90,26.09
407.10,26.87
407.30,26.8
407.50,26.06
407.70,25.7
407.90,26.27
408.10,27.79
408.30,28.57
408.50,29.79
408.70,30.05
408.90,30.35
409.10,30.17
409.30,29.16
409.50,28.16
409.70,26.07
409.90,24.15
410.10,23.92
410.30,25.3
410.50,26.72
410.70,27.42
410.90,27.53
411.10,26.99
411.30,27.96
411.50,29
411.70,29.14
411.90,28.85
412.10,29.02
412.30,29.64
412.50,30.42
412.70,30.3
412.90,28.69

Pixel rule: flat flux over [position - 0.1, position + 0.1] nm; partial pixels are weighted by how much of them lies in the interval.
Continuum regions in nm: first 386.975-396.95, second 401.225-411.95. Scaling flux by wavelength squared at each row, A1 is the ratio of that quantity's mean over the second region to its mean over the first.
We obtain 1.89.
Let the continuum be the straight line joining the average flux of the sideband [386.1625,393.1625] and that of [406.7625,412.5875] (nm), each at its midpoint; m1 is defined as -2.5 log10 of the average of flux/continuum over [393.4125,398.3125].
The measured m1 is 0.24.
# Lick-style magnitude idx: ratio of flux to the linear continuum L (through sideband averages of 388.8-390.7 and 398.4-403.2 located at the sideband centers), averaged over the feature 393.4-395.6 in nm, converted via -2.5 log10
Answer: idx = 0.35 mag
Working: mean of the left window 17.2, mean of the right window 27.6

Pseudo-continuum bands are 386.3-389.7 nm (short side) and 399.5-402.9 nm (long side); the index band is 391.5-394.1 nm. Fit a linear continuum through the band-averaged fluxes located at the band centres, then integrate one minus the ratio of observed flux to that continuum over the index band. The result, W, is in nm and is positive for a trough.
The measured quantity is 0.788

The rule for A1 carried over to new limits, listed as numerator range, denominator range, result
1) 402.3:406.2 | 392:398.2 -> 1.94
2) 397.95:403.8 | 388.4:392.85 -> 1.64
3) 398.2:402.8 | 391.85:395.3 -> 1.98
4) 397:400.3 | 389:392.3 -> 1.29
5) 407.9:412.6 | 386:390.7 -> 2.07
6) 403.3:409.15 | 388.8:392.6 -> 1.63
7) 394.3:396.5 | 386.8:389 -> 1.32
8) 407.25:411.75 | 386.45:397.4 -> 1.96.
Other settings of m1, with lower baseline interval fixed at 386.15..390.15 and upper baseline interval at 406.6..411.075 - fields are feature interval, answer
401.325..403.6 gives -0.21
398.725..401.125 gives -0.23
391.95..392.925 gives 0.13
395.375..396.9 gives 0.28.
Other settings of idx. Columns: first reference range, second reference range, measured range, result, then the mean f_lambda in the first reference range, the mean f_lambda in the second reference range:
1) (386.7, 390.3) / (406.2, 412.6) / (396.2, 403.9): -0.09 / 15.3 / 27.4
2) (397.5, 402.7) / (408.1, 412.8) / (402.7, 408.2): 0.02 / 26.4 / 28.2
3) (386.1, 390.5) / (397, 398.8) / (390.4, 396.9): 0.11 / 15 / 19.4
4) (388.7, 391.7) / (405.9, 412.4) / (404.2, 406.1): -0.08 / 18.1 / 27.1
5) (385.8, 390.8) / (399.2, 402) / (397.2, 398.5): 0.27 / 15.1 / 27.7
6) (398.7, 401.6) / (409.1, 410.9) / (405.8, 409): 0.01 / 27.1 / 26.6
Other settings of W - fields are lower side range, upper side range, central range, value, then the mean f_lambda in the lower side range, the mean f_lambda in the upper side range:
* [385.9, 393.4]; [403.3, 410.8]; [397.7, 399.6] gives -0.26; 15.5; 27.1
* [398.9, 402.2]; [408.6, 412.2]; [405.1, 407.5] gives 0.16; 27.8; 27.8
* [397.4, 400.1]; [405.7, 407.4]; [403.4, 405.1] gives -0.22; 24.1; 25.3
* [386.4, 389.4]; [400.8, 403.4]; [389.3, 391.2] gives -0.15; 14.4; 28.4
